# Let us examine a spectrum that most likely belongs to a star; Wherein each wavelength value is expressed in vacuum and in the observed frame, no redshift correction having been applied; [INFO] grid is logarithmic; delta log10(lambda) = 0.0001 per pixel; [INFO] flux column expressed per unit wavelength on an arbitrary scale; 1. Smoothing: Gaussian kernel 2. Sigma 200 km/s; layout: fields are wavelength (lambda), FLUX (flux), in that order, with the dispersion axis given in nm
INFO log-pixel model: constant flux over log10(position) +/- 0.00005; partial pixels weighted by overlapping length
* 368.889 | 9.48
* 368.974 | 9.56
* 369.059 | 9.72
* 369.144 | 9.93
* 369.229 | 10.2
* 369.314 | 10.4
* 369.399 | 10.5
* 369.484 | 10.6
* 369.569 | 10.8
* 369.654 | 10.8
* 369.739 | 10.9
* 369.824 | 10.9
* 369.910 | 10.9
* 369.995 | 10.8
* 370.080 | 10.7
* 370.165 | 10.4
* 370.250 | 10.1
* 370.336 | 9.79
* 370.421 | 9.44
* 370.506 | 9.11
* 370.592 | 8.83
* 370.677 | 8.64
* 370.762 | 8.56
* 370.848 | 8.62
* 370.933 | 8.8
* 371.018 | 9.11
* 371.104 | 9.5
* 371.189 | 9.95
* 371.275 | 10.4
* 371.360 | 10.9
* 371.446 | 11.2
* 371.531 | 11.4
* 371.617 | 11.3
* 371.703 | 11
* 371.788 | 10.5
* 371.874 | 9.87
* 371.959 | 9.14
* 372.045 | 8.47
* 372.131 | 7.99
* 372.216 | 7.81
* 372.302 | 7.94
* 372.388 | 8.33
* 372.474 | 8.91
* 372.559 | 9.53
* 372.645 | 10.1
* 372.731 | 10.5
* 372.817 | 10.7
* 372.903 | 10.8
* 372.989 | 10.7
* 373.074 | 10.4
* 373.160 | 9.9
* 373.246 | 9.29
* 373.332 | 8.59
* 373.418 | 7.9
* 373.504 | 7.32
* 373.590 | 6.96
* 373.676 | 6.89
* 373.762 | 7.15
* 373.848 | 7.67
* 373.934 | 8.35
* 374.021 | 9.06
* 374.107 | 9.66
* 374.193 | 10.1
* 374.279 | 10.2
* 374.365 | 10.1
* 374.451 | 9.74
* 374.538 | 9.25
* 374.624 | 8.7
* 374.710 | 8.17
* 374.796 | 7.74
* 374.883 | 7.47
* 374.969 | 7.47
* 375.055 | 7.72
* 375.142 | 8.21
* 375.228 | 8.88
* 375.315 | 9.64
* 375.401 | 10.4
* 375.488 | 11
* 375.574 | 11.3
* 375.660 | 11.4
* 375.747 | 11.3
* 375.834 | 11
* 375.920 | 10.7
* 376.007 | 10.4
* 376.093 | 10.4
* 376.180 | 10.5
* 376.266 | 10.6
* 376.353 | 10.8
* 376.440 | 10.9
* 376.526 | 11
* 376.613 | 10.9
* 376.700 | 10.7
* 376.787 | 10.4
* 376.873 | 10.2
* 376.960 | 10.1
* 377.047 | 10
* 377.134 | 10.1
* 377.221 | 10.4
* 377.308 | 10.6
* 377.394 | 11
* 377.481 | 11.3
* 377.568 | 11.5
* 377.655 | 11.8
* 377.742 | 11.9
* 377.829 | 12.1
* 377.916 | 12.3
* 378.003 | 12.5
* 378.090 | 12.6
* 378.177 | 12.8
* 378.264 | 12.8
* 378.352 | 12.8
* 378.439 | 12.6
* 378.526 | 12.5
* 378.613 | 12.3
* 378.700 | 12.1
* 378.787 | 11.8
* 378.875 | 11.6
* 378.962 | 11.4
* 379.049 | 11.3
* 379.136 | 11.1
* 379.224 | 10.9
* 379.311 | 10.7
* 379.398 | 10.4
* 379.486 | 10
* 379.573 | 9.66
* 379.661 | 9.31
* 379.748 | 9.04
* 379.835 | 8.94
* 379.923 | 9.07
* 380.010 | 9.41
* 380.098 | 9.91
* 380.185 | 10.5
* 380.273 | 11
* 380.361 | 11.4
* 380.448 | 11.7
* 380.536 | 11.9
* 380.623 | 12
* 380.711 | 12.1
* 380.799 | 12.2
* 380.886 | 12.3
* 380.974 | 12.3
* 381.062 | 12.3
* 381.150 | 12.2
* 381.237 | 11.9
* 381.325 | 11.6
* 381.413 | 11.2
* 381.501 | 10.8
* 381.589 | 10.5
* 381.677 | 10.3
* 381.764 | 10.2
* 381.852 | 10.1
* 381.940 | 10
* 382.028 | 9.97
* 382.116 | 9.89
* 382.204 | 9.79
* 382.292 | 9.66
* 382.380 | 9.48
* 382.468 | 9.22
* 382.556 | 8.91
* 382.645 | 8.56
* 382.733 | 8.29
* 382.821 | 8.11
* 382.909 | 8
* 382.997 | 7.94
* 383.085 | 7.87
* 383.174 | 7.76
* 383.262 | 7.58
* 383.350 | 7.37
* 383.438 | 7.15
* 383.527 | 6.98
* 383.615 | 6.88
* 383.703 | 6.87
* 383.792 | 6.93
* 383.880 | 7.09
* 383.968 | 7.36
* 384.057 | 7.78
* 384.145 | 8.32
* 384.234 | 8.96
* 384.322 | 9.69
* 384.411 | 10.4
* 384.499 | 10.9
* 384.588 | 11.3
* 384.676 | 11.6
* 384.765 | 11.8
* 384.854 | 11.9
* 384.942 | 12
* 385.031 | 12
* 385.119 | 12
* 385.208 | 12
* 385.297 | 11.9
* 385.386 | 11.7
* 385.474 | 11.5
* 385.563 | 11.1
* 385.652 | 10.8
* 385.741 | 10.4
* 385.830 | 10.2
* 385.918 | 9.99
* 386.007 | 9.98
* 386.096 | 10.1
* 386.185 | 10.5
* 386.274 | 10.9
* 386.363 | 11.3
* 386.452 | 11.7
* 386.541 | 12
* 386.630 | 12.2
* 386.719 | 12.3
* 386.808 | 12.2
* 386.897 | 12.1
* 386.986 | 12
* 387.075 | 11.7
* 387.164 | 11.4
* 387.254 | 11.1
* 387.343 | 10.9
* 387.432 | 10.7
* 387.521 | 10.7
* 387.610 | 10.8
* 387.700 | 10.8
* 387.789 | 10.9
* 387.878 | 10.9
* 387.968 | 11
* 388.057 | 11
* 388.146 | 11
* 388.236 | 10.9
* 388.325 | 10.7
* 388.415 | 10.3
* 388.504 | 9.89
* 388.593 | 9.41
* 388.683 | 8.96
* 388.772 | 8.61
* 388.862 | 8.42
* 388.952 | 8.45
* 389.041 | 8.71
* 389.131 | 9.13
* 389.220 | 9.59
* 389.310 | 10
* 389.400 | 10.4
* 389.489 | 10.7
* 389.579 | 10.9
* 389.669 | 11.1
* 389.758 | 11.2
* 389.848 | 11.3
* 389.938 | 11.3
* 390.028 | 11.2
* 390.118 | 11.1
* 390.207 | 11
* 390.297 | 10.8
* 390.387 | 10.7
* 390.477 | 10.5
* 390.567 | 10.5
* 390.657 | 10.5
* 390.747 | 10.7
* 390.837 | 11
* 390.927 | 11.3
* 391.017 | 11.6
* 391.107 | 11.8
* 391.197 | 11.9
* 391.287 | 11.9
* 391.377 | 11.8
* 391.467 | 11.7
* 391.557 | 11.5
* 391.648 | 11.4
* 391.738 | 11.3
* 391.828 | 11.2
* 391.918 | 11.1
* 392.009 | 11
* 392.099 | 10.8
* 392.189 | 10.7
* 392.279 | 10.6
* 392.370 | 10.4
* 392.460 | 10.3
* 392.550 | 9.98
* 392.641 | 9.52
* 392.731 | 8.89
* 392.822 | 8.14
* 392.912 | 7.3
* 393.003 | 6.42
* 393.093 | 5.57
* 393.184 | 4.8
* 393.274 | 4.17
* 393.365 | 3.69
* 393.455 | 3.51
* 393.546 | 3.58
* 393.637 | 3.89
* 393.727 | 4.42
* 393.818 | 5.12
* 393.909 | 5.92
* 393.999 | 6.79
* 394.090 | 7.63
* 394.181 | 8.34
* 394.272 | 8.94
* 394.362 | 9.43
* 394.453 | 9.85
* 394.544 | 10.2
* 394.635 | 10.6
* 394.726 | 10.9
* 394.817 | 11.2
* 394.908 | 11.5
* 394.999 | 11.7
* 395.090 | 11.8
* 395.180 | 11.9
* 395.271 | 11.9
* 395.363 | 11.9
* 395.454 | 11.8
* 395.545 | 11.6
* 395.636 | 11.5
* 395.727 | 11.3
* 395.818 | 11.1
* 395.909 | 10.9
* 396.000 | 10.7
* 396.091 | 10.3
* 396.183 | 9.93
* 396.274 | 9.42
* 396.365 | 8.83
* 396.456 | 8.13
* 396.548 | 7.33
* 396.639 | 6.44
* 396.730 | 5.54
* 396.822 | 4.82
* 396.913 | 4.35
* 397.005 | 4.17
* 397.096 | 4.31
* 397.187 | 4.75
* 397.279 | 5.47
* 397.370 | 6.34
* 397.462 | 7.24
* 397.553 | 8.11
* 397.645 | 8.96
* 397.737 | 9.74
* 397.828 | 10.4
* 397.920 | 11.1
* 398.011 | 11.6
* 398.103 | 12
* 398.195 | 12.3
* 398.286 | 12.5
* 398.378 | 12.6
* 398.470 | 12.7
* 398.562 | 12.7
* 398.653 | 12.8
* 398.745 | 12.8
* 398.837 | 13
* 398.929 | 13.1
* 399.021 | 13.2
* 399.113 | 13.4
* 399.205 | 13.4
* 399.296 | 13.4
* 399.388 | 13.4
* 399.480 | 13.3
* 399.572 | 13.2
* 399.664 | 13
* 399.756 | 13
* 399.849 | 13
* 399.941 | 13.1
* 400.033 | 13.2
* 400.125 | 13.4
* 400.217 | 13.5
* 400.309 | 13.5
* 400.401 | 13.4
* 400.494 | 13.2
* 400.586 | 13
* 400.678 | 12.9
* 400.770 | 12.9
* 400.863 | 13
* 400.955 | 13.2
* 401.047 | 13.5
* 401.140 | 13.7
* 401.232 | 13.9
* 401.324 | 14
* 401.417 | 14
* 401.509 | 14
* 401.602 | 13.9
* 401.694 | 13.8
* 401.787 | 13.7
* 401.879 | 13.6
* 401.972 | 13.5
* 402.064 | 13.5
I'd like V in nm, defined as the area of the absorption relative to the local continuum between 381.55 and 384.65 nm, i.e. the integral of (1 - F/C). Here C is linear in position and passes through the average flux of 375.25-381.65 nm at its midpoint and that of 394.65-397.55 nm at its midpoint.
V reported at 0.53 nm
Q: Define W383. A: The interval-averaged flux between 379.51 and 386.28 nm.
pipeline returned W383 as 10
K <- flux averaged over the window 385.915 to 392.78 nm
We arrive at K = 10.8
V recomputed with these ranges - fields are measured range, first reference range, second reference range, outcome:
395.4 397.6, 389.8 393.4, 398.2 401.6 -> 0.694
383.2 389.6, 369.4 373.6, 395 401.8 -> 0.215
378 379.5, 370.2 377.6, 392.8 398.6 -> -0.380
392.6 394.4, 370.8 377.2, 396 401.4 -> 0.747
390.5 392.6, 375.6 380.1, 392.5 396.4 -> -0.438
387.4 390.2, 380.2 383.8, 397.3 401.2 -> 0.119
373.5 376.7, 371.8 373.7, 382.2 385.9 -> -0.122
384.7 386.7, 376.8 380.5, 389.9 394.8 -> -0.227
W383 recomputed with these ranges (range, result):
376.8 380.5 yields 11.1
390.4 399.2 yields 9.55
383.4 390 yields 10.4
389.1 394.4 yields 9.35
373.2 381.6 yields 10.5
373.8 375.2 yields 8.72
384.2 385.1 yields 11.1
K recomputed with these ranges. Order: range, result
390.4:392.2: 11.2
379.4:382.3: 10.7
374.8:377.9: 10.4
